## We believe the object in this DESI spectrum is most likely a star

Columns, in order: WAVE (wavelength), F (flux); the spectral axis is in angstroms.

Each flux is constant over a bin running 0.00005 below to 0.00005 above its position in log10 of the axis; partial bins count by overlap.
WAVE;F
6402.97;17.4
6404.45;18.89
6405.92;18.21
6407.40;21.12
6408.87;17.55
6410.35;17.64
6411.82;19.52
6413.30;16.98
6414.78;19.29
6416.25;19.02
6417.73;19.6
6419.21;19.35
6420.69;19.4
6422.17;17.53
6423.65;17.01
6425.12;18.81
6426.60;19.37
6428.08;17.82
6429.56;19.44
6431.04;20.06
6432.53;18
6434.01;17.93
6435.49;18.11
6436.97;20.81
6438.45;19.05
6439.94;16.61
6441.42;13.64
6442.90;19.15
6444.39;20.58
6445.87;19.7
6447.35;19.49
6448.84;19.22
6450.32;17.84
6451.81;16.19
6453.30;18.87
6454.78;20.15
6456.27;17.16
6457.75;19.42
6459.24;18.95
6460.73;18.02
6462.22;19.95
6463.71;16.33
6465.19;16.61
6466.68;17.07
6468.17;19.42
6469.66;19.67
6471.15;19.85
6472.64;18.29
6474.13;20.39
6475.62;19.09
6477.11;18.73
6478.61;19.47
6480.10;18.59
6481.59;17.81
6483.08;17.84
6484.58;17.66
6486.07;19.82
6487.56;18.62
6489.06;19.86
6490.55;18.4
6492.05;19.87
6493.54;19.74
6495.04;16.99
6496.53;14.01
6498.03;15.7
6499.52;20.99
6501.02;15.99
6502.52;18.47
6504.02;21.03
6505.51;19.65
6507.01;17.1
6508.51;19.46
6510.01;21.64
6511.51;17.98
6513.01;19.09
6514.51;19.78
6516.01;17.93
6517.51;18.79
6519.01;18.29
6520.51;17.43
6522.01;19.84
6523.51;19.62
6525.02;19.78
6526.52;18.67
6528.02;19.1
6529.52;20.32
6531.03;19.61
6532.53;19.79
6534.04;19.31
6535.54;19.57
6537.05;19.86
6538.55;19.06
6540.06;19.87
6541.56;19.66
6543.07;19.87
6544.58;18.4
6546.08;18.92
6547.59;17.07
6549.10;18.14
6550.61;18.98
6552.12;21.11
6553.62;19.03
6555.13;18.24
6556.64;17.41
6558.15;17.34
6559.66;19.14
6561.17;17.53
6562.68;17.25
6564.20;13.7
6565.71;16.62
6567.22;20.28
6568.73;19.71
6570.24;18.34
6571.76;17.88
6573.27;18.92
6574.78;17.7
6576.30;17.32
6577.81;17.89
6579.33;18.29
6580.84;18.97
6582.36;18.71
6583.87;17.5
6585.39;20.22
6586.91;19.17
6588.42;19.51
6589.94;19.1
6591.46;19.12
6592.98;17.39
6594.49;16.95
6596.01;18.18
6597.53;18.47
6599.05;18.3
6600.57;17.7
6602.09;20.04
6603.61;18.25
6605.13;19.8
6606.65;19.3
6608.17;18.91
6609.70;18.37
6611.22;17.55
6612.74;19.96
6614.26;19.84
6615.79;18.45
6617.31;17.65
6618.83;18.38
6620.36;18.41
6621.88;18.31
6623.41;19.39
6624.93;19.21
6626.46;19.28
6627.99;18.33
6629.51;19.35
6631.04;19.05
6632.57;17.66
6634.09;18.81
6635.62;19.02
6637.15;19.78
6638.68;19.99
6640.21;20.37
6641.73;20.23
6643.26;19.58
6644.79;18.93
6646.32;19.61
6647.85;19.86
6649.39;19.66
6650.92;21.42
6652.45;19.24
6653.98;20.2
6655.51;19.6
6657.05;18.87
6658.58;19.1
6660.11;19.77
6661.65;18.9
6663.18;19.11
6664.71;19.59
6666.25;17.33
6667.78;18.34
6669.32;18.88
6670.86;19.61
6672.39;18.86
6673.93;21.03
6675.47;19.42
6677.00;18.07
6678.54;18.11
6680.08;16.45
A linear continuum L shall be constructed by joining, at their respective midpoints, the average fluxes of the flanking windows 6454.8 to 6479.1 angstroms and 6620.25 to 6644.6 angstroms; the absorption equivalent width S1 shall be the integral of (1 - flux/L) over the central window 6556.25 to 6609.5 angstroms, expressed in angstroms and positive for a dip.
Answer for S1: 2.02 angstroms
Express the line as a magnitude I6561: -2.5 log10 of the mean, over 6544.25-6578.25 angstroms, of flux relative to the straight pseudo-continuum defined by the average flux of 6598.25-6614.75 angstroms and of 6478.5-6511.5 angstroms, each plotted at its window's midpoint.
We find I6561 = 0.04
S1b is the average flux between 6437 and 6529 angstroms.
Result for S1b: 18.6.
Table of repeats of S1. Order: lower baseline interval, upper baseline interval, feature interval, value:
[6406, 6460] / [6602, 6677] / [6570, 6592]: 0.51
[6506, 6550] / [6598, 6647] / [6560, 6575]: 0.96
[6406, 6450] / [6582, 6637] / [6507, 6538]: -0.90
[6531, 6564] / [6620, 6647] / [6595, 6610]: 0.26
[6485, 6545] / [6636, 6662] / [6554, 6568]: 1.22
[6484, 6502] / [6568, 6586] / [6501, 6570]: -2.06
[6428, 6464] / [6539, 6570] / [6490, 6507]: 0.25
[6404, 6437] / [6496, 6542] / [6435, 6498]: 1.22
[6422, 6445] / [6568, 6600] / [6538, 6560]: -0.44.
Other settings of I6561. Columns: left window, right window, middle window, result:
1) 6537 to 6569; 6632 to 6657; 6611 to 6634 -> 0.03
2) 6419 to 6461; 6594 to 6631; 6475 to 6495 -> -0.01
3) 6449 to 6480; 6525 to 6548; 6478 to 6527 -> 0.02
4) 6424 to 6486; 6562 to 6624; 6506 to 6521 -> -0.02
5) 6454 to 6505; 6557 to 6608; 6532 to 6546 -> -0.06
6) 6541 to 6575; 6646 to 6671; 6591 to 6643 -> 0.01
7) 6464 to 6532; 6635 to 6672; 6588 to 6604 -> 0.04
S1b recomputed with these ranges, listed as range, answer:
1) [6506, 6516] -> 19.1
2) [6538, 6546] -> 19.3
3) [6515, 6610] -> 18.7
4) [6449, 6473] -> 18.4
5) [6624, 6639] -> 19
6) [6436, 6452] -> 18.5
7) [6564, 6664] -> 18.9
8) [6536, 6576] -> 18.5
